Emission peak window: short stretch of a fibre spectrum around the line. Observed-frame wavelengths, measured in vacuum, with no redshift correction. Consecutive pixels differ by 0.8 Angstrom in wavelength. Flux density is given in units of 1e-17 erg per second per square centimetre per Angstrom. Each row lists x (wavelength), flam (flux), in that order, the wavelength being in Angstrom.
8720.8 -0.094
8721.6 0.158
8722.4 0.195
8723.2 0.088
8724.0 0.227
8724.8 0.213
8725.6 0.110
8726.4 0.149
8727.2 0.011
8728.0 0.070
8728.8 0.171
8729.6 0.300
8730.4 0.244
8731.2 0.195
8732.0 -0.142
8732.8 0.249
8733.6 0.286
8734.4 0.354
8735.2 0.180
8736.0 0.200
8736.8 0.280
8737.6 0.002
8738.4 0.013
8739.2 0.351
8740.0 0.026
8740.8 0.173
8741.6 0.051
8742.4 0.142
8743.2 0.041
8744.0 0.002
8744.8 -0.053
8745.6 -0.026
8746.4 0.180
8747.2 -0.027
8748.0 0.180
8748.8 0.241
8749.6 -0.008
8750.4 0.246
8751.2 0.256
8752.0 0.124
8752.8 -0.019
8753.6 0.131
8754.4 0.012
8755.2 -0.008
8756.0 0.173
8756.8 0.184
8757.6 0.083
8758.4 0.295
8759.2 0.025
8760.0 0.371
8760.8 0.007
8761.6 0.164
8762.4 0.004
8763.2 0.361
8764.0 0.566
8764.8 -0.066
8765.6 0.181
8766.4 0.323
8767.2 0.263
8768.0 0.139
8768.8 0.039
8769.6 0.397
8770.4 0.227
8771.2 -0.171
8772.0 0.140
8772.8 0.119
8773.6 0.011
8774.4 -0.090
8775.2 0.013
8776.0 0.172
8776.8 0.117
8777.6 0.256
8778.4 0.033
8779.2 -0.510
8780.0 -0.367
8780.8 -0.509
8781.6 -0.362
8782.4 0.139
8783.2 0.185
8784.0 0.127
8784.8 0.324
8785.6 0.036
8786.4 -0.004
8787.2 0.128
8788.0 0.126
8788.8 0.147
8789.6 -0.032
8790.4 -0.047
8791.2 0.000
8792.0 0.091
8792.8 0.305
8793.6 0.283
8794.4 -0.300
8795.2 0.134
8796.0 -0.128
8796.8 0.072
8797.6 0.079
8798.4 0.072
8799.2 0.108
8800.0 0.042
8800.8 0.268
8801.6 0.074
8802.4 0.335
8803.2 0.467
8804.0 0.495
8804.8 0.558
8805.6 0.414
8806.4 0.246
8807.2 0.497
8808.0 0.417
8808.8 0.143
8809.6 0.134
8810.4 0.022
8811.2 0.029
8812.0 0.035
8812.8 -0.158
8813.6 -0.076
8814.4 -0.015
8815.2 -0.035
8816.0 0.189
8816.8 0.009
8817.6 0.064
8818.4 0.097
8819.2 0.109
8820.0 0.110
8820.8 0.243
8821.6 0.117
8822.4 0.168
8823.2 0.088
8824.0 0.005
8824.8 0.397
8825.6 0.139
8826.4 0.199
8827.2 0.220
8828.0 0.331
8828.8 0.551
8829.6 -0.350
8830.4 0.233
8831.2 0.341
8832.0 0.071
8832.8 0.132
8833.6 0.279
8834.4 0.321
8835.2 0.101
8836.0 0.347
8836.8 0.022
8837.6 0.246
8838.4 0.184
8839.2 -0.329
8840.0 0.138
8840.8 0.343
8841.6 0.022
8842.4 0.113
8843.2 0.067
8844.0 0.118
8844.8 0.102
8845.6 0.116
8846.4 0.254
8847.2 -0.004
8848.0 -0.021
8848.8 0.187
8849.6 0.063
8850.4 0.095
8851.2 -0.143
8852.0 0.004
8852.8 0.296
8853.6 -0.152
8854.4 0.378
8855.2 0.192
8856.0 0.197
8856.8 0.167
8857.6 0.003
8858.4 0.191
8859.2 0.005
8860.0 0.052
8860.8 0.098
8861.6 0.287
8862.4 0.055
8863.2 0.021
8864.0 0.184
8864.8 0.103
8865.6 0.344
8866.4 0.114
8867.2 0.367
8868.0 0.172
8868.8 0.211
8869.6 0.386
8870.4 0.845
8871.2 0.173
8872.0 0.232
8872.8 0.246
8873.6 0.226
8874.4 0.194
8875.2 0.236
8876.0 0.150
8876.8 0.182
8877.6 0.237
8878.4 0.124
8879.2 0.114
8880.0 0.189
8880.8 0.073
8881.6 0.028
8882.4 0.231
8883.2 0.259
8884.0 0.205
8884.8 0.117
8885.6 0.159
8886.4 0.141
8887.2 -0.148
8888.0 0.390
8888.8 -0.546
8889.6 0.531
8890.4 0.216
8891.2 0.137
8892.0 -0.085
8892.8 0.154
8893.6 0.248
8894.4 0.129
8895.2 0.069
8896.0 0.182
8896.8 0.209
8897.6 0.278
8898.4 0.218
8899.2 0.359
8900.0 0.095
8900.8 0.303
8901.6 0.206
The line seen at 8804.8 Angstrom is H-gamma 4340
